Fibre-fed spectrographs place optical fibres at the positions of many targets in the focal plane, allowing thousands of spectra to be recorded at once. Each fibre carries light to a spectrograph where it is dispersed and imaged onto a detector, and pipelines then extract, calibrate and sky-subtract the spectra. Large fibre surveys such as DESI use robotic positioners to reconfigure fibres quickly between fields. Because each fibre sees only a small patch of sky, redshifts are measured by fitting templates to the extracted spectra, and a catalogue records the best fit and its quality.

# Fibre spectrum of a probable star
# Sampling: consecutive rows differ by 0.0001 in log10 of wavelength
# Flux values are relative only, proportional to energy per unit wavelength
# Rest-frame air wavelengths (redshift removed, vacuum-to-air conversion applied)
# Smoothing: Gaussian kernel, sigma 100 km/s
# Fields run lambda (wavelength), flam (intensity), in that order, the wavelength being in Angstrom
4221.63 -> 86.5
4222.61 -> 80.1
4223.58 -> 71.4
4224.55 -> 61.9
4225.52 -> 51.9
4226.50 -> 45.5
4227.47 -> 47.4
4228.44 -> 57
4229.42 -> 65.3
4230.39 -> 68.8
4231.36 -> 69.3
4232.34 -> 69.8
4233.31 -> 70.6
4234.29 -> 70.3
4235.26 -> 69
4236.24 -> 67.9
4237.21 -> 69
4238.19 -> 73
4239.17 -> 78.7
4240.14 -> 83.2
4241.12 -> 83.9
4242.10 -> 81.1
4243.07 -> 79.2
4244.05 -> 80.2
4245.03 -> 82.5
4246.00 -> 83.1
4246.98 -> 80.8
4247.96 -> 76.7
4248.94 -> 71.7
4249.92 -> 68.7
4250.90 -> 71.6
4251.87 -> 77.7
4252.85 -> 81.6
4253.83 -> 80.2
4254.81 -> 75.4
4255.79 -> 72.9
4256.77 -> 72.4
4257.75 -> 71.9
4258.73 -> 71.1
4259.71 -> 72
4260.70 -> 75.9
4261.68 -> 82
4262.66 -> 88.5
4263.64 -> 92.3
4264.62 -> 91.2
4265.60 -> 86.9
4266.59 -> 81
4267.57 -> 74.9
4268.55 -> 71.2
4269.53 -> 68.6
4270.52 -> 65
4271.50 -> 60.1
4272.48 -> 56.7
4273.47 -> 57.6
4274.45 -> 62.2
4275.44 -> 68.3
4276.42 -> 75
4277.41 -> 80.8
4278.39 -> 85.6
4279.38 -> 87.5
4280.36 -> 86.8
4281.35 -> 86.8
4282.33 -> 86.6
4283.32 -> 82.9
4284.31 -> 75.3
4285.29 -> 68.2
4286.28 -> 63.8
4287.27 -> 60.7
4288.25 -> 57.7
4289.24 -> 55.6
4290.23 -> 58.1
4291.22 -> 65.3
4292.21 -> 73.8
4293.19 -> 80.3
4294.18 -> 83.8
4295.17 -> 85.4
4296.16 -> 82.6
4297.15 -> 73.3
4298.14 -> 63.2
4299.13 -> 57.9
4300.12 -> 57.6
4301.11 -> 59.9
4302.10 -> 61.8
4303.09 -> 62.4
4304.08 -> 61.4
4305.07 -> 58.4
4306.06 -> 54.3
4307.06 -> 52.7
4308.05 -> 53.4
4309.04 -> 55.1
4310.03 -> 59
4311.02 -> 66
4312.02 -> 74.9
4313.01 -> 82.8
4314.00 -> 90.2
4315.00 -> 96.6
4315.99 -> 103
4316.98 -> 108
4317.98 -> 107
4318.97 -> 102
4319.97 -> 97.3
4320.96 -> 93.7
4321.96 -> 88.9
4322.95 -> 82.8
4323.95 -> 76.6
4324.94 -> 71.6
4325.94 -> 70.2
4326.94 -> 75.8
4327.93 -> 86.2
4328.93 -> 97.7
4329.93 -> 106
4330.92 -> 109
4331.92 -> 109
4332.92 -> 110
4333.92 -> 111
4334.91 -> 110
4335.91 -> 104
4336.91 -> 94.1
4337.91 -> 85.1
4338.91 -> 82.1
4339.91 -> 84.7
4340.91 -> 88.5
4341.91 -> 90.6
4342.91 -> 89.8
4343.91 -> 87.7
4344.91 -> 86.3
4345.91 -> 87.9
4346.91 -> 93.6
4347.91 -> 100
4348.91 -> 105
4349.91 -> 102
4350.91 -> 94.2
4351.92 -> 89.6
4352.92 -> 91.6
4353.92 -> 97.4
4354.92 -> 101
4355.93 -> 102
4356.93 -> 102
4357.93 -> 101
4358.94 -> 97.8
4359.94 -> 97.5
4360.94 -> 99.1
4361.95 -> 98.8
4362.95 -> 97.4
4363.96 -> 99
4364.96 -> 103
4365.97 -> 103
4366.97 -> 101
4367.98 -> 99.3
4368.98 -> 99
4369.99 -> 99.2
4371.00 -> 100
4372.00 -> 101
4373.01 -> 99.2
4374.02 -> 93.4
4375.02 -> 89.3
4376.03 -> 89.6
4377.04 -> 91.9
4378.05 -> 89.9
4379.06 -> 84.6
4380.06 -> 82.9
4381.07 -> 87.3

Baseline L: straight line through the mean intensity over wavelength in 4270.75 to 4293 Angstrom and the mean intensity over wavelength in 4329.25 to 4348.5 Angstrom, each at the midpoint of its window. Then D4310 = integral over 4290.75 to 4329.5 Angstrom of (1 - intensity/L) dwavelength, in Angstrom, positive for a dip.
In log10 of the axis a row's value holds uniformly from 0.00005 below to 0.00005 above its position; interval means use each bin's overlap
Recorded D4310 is 3.4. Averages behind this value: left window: 70.8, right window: 96.3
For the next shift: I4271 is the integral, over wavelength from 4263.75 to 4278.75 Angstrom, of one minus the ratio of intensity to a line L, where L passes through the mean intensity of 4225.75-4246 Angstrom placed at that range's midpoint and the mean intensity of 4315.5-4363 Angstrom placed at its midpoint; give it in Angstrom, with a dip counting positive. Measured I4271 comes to 1.19 Angstrom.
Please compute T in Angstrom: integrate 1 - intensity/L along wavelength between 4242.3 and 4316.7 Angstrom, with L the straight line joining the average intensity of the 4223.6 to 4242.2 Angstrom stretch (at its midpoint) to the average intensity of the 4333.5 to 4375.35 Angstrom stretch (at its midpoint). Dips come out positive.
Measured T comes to 4.66 Angstrom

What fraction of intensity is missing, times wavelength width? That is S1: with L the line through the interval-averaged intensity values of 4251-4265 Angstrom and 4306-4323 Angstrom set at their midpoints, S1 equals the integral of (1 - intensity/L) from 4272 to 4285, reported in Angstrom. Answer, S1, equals 0.6 Angstrom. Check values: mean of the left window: 78.7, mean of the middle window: 76.2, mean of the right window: 82.2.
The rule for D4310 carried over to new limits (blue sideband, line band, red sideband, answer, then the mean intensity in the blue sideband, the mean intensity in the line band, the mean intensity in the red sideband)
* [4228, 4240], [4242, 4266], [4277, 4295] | -2.4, 69.5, 78.7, 74.6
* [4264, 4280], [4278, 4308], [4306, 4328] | 2.9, 73.6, 69.3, 80.8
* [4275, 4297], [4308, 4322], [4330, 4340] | 0.7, 75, 86.1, 101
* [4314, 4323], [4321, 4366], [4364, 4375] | 1.9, 98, 94.6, 99.4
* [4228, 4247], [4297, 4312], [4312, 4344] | 4.8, 74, 59.9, 93.3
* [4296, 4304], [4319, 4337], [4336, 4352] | -2.8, 63.9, 94.3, 91.7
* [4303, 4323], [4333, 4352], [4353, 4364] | -0.5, 78.8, 94.4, 99.1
